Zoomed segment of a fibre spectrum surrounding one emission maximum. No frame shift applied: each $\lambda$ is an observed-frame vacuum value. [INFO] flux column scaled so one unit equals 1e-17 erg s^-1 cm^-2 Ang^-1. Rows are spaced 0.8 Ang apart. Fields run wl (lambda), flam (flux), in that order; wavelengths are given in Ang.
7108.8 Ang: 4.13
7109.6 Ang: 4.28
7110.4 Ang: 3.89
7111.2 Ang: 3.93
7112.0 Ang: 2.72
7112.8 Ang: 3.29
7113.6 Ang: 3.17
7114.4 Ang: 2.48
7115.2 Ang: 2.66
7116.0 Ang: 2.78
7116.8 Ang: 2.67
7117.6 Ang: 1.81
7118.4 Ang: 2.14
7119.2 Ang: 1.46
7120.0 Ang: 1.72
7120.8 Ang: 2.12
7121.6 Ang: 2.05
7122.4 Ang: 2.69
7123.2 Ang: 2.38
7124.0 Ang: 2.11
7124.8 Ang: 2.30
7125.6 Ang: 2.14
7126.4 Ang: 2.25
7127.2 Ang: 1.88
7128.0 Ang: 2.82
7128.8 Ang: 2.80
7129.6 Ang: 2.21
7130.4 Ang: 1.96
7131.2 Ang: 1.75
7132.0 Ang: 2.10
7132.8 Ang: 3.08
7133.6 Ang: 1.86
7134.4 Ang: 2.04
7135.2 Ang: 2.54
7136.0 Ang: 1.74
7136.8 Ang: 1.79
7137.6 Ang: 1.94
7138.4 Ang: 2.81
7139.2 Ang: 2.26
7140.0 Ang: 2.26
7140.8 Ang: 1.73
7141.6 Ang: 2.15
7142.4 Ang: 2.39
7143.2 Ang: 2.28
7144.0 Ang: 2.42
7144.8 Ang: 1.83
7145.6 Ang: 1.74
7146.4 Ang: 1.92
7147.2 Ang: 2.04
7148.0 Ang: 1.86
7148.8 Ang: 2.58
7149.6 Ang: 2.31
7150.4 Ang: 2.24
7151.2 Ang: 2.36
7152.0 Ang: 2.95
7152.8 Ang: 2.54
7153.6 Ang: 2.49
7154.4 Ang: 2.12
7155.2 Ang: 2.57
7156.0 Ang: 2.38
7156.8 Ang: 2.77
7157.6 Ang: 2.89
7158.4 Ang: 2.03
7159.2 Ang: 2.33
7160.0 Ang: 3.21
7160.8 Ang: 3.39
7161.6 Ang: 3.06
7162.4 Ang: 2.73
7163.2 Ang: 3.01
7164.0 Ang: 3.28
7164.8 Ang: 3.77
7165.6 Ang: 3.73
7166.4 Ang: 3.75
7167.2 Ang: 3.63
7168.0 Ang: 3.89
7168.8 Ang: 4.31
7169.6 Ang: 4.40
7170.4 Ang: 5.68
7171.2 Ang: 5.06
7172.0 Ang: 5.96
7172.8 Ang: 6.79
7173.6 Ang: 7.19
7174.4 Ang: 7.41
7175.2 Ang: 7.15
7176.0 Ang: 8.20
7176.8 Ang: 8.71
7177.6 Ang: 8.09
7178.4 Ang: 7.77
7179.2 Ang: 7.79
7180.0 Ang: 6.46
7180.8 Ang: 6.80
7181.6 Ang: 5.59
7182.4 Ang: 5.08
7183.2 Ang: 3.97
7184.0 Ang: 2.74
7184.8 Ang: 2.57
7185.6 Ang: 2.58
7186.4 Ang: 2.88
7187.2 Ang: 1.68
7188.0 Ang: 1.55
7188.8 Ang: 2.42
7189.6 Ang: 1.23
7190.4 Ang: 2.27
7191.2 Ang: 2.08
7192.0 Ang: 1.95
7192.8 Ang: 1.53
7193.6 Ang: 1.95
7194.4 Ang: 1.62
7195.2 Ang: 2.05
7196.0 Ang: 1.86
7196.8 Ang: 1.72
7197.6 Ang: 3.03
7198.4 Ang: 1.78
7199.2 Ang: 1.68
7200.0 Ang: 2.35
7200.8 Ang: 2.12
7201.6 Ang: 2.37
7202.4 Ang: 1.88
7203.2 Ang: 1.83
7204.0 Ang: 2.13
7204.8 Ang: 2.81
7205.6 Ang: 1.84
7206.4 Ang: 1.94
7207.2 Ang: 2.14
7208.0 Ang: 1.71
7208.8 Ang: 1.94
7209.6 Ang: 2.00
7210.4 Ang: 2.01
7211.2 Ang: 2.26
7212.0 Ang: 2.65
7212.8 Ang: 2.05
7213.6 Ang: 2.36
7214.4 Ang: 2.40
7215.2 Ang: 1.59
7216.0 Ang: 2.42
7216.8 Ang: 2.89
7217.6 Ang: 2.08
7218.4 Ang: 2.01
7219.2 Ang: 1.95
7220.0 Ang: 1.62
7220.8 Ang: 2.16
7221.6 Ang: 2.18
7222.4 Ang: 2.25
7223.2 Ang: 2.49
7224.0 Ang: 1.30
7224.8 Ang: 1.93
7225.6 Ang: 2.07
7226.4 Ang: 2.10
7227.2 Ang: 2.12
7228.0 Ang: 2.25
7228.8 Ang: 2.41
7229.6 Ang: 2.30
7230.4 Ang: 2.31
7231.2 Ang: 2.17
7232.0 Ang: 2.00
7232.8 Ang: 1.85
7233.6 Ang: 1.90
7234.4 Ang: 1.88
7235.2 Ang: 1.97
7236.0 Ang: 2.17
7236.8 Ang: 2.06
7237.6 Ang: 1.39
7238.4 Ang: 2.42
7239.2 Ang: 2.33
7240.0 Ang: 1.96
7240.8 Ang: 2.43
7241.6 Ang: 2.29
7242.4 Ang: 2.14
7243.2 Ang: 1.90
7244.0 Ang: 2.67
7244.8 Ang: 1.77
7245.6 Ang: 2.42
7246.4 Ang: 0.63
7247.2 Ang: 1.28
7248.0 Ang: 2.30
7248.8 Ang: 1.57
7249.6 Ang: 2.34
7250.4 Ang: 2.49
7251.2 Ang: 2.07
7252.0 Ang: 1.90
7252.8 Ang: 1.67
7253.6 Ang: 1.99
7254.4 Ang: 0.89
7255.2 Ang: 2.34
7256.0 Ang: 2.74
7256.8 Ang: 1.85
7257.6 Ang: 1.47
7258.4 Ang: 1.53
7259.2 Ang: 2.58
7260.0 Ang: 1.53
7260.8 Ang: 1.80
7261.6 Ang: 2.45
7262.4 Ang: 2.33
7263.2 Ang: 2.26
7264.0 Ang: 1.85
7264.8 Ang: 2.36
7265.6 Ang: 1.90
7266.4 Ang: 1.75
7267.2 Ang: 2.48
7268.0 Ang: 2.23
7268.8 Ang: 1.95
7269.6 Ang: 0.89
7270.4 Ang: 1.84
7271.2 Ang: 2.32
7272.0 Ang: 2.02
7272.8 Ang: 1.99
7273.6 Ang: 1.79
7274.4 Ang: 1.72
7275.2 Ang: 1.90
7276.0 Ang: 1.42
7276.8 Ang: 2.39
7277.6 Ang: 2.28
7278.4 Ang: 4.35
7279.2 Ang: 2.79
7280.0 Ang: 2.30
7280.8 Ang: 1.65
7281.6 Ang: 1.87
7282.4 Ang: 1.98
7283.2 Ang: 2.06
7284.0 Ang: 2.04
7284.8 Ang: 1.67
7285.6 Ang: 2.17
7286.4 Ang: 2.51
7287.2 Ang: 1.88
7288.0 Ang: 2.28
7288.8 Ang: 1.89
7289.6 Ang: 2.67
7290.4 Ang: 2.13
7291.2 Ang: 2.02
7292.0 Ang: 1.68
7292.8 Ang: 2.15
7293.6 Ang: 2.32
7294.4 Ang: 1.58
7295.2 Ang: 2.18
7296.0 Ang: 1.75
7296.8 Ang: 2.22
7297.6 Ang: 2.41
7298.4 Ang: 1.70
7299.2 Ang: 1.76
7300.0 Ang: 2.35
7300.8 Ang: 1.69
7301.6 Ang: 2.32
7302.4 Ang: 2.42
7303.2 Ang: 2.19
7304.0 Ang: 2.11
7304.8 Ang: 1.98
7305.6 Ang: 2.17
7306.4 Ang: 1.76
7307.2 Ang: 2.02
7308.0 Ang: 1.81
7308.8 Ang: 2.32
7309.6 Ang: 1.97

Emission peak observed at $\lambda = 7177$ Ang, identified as [O III] 5007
